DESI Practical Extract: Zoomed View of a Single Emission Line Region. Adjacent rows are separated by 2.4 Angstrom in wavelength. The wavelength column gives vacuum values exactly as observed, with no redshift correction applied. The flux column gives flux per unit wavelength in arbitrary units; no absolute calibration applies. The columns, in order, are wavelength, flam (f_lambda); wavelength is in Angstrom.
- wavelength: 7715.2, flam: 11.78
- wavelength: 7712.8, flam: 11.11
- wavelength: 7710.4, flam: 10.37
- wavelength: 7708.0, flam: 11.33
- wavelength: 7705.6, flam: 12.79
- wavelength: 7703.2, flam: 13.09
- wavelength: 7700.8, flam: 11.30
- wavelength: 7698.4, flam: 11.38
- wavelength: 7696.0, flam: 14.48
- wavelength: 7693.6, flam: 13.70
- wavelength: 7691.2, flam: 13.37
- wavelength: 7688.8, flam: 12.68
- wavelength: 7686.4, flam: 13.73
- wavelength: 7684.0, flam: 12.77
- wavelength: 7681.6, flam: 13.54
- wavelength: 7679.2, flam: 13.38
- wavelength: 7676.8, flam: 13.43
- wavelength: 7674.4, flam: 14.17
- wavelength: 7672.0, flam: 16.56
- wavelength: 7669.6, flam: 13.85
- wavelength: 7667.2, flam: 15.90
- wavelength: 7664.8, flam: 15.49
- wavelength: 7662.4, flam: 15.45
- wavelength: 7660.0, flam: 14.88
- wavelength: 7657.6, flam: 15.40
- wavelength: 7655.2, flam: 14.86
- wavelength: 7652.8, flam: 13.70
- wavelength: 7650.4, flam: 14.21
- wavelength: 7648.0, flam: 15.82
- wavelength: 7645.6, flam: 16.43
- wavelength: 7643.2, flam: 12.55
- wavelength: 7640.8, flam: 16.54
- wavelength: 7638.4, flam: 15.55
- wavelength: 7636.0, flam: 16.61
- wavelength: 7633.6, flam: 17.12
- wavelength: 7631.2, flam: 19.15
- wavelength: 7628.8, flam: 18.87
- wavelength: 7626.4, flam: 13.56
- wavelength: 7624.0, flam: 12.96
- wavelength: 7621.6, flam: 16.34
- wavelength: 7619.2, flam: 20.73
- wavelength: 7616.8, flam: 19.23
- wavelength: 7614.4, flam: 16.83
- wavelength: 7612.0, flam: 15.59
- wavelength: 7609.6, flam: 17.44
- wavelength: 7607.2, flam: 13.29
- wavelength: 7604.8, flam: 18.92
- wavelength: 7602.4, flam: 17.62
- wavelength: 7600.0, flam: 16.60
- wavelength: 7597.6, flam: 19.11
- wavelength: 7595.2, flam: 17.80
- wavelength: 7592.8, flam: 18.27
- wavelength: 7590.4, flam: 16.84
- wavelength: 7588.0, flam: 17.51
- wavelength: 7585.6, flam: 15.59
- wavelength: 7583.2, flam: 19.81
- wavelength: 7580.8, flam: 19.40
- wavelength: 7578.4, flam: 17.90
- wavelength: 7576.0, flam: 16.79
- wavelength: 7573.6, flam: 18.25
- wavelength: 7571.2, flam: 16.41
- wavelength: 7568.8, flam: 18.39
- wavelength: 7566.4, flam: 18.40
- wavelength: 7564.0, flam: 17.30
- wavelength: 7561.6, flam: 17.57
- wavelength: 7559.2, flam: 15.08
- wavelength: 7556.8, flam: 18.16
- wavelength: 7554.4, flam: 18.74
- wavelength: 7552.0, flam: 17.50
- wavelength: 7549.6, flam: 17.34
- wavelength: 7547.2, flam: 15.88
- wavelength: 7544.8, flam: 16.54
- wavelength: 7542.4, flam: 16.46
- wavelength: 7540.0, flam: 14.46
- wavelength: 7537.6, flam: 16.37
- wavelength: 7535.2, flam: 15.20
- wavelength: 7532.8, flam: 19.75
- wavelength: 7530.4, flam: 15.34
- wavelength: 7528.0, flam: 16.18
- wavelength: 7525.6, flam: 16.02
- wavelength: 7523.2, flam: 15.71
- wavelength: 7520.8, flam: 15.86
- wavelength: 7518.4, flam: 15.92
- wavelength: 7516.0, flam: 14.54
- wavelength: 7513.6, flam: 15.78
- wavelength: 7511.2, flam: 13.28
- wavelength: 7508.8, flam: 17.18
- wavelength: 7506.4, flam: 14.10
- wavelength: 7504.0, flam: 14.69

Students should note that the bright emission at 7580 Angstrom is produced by Mg II 2798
